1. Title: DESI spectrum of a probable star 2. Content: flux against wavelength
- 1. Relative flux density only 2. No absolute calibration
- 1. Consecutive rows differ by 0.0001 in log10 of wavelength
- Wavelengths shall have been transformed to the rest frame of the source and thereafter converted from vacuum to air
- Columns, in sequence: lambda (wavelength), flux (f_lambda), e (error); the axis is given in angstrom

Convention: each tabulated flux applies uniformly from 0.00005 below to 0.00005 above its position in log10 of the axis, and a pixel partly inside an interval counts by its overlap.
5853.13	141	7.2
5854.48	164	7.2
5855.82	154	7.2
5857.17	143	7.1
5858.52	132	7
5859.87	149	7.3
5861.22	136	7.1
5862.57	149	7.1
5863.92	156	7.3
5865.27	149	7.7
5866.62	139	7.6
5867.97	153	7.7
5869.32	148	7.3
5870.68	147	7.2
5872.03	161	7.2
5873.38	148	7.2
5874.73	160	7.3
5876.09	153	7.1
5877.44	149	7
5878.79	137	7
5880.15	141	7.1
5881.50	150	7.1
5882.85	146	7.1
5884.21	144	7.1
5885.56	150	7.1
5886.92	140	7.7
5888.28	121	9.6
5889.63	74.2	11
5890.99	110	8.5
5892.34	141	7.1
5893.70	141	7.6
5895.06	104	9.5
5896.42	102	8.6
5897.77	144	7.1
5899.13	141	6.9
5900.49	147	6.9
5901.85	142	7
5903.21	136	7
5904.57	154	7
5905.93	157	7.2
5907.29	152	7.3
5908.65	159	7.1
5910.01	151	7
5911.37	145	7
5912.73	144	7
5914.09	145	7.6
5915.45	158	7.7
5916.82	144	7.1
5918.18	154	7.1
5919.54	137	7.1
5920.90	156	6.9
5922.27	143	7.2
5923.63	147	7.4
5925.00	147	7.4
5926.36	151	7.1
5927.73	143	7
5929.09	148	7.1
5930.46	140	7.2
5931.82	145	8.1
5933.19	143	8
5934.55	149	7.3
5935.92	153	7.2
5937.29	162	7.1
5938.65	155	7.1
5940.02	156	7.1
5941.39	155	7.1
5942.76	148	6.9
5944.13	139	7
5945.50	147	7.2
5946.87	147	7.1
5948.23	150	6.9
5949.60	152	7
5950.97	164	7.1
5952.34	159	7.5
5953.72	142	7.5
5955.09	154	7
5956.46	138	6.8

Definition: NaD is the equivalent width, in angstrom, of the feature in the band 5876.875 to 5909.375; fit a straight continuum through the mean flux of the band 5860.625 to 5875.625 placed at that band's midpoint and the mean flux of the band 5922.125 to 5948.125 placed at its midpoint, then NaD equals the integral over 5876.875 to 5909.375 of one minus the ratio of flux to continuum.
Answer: 2.7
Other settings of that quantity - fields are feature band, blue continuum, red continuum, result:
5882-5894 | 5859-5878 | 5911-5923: 1.5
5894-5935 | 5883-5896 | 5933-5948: -1.9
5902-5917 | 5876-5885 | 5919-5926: -0.3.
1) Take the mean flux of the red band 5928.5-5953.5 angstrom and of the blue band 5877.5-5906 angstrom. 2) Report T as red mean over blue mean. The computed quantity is 1.12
